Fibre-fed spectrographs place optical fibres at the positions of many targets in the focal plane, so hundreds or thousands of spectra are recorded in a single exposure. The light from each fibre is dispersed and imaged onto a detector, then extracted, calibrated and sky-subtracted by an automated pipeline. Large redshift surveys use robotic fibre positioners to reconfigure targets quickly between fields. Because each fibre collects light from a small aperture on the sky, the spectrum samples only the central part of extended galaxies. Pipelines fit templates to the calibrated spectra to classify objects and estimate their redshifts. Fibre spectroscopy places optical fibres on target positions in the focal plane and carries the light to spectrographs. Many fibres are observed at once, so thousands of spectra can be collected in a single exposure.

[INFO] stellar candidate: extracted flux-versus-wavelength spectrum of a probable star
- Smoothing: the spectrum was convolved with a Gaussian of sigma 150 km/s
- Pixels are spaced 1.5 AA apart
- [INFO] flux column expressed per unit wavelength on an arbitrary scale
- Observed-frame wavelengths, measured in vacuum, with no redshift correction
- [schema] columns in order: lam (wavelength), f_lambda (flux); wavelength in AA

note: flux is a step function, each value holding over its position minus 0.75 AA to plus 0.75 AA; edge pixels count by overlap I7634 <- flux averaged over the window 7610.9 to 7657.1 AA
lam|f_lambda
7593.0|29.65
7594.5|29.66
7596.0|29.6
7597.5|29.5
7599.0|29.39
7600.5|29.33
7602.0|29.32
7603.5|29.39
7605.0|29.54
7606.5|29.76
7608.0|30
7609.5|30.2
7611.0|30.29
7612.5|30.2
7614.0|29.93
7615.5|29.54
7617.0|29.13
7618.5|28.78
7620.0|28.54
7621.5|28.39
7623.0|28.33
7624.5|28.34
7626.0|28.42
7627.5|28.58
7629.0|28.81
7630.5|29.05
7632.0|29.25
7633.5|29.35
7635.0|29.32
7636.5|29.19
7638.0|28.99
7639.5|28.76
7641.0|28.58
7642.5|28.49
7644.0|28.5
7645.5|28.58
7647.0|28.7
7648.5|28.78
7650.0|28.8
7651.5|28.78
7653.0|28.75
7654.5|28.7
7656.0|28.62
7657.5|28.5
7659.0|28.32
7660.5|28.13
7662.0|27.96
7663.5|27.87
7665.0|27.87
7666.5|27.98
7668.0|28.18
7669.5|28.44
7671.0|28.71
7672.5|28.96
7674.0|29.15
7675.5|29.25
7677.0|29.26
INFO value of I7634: 28.9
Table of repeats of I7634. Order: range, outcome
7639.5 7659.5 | 28.6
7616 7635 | 28.8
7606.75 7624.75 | 29.3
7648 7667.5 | 28.4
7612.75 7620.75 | 29.2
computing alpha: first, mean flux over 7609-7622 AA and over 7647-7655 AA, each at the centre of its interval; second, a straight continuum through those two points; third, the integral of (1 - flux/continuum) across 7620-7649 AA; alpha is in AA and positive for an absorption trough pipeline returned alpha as 0.33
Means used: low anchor 29.5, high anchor 28.8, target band 28.8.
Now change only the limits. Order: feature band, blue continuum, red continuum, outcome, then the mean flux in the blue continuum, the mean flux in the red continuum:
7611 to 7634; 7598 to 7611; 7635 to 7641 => 0.2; 29.7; 29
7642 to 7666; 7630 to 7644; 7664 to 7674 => 0.2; 29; 28.4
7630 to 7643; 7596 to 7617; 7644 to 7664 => 0.0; 29.7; 28.5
